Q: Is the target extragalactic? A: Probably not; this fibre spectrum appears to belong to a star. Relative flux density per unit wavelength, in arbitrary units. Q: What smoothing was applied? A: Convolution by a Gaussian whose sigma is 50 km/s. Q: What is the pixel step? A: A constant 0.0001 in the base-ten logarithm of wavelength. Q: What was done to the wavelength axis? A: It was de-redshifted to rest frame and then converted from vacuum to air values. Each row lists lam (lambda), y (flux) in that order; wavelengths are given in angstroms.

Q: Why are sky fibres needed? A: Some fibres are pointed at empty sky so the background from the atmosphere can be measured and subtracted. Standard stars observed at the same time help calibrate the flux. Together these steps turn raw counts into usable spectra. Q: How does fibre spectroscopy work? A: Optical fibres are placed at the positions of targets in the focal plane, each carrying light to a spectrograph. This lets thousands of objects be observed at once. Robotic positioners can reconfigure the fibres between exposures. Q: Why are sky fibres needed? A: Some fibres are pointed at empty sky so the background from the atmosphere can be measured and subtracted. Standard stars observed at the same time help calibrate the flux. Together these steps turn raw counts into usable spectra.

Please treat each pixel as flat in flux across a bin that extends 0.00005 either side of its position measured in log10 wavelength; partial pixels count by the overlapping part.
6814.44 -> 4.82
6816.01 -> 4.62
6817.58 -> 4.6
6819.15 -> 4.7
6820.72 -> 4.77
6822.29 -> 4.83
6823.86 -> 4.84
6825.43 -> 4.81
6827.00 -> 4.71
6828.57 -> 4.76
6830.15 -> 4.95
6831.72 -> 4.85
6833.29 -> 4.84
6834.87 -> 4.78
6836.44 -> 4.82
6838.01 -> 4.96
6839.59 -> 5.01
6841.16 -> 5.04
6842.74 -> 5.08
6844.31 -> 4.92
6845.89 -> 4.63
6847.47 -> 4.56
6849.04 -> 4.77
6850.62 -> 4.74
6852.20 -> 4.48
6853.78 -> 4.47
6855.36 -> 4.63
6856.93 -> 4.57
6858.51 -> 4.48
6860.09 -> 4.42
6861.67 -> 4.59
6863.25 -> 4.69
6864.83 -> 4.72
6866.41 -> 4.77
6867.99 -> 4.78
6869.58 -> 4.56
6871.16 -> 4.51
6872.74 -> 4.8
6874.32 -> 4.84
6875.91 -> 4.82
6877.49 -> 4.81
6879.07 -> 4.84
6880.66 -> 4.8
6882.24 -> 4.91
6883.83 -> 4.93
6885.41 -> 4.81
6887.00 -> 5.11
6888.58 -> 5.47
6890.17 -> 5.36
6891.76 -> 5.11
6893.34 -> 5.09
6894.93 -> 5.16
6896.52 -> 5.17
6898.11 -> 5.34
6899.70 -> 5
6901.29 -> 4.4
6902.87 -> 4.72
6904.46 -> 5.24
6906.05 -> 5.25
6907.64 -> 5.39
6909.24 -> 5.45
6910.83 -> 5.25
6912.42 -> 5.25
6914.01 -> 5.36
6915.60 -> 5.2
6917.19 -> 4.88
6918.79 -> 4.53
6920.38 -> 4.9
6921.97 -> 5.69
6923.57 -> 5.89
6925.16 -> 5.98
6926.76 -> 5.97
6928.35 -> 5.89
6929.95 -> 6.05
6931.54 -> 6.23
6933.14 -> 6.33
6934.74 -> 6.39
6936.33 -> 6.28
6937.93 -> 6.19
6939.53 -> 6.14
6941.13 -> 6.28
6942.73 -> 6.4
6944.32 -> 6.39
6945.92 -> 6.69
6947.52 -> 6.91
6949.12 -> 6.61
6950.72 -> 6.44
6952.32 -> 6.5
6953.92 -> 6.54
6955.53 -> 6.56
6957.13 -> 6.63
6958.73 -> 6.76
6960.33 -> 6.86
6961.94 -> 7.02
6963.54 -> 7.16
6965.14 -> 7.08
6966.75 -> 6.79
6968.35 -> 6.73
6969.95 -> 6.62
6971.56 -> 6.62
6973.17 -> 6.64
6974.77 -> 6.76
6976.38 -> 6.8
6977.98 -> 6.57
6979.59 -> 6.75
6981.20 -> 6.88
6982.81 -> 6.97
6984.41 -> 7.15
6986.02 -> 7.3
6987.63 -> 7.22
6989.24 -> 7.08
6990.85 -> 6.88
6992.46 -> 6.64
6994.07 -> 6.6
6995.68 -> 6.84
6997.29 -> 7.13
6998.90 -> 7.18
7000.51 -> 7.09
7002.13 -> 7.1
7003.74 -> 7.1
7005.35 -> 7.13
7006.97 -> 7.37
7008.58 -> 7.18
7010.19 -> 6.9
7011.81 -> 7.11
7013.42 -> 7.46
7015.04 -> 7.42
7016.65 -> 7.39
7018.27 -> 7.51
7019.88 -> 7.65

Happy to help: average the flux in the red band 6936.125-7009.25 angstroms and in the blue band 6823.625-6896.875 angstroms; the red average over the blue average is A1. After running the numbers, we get 1.4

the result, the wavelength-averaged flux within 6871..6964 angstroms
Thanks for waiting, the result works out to 5.66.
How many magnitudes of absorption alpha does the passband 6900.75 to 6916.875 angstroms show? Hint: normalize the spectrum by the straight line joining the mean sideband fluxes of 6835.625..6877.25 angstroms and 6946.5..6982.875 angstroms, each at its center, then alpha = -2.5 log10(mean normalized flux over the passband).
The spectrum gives 0.11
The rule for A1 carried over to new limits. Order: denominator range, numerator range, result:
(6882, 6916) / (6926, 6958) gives 1.24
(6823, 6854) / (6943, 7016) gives 1.43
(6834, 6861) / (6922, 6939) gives 1.29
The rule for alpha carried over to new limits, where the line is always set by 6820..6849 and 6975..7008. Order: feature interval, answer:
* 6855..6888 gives 0.13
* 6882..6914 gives 0.12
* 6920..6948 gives 0.01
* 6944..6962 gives -0.03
